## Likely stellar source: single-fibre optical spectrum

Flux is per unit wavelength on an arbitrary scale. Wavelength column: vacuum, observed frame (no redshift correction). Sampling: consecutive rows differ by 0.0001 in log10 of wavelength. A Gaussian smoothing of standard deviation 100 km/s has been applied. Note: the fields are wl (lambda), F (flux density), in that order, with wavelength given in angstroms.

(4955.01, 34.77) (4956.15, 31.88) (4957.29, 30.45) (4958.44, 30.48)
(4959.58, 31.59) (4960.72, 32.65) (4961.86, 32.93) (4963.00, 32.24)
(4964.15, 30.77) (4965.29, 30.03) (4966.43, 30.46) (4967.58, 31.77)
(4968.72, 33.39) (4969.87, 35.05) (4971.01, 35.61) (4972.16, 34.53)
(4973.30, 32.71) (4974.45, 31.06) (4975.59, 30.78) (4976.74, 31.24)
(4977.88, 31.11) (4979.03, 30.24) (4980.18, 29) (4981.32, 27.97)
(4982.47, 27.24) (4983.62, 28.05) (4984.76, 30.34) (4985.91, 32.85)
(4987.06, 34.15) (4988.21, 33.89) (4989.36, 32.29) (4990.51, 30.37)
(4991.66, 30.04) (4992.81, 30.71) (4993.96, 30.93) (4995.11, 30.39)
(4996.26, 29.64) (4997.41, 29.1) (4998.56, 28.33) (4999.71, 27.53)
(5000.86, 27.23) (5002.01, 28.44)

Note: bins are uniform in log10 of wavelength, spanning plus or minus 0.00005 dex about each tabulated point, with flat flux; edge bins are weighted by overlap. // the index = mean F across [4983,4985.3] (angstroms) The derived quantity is 29.2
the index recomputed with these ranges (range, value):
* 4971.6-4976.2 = 32.3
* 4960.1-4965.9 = 31.7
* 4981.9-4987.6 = 30.5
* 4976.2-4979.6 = 30.9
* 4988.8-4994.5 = 30.9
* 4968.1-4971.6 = 34.6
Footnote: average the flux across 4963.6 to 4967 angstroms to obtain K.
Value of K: 30.5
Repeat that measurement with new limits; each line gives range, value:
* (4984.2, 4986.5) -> 31.6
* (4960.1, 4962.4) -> 32.8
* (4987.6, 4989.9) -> 33.1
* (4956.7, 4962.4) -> 31.6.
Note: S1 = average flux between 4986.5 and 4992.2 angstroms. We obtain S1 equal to 32.1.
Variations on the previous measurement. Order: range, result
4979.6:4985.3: 28.5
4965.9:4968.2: 31.1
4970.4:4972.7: 35.1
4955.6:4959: 30.9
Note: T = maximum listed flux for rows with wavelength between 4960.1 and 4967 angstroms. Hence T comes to 32.93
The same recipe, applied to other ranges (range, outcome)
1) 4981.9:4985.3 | 30.34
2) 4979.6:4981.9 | 29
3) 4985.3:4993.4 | 34.15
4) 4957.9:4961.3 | 32.65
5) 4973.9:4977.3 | 31.24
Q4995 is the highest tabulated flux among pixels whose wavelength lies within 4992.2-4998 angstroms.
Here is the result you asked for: 30.93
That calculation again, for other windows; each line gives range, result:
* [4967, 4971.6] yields 35.61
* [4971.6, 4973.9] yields 34.53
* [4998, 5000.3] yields 28.33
